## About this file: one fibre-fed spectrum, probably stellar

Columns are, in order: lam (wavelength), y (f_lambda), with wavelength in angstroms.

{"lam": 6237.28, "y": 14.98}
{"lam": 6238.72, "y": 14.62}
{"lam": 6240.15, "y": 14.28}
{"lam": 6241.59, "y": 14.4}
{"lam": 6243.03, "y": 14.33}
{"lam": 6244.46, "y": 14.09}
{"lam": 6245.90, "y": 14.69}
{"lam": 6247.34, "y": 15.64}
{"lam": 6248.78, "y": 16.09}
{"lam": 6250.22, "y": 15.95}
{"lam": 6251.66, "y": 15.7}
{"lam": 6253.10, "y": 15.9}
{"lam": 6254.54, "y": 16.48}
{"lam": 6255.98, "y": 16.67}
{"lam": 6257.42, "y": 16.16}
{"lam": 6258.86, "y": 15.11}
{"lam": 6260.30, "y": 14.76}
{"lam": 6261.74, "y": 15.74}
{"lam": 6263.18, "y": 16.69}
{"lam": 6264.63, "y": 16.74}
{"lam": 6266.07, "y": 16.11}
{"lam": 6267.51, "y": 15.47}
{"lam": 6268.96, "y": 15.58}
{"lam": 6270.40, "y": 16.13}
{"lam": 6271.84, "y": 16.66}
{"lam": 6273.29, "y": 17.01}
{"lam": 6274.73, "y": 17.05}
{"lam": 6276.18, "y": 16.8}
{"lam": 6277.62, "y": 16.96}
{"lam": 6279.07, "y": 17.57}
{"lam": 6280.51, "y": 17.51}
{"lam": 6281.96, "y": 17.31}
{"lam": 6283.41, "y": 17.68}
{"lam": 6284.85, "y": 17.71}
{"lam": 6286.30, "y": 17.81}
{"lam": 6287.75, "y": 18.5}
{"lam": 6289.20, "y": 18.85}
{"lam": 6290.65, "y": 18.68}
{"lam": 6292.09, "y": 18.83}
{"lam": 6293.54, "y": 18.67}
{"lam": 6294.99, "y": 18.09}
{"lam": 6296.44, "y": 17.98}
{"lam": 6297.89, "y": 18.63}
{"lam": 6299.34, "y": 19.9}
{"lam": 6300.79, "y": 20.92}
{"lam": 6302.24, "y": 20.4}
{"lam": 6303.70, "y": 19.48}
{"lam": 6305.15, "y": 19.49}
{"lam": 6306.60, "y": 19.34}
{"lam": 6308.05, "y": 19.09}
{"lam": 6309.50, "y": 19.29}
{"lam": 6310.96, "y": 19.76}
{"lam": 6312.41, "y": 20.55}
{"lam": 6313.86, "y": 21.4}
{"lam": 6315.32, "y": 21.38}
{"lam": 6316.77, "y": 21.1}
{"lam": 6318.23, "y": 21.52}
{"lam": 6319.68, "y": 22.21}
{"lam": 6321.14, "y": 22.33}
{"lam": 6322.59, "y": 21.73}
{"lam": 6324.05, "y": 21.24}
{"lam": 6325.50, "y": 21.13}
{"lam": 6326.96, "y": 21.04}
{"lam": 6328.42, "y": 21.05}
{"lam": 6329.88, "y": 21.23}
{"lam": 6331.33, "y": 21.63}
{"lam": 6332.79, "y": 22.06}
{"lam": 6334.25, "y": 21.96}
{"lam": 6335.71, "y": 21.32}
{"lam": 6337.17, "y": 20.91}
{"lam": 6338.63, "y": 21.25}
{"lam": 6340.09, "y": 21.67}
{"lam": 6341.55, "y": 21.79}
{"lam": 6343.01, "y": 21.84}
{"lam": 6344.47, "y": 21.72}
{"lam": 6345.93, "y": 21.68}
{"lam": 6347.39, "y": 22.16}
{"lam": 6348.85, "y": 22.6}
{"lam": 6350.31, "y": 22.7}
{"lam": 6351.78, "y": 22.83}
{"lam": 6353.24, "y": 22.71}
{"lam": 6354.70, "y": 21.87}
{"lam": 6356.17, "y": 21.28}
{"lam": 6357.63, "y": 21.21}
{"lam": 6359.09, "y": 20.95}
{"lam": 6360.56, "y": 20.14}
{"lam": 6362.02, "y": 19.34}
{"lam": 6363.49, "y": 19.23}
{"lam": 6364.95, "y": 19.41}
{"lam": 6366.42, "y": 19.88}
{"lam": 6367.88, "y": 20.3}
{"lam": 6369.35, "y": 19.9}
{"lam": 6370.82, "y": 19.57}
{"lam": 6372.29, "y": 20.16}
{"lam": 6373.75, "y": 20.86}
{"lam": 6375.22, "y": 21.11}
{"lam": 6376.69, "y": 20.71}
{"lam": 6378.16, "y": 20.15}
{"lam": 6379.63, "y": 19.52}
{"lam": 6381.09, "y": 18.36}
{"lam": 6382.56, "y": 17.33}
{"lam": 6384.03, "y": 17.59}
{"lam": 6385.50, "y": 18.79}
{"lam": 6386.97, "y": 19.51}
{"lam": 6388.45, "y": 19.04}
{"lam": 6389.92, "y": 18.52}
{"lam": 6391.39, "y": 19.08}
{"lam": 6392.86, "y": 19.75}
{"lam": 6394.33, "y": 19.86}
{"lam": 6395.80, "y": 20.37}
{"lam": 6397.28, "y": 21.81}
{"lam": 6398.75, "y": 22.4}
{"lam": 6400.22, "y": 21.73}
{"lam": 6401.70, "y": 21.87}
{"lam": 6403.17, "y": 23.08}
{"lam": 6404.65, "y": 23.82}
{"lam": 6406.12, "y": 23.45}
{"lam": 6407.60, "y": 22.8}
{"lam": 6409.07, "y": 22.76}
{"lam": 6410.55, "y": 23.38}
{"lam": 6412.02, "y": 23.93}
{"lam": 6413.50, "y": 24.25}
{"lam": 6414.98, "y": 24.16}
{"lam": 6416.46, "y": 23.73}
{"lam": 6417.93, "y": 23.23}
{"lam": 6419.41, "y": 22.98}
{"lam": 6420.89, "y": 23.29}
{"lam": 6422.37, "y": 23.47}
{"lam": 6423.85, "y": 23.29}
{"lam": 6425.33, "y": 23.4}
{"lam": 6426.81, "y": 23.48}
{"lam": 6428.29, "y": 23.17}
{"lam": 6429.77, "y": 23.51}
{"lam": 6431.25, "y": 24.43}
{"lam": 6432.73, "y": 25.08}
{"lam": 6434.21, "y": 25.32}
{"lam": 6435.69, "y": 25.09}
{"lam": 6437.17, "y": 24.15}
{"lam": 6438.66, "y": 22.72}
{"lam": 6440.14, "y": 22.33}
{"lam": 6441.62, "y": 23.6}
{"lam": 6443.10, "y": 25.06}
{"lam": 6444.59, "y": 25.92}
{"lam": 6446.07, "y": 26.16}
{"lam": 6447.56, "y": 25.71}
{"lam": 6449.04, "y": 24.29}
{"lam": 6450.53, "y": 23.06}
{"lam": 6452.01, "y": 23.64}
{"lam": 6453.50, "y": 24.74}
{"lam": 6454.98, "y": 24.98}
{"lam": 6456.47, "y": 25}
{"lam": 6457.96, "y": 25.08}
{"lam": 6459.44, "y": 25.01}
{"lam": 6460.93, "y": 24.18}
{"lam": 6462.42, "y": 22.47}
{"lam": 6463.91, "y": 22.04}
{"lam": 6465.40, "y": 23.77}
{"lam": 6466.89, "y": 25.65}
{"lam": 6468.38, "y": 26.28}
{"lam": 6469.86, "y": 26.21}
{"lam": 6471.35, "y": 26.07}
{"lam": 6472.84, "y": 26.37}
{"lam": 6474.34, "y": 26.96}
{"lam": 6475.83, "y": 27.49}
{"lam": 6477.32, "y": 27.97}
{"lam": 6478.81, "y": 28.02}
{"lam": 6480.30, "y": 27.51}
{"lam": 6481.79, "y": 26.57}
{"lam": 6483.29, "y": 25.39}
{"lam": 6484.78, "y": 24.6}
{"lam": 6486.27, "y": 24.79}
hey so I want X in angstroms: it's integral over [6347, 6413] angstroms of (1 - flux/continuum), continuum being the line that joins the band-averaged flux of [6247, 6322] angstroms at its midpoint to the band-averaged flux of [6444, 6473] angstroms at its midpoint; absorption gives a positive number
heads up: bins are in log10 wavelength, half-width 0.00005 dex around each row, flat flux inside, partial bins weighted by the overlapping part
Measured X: 2.7 angstroms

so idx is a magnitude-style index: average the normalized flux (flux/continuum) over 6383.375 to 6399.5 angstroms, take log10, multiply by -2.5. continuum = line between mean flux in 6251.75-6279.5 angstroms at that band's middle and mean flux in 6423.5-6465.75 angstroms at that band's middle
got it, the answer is 0.11 mag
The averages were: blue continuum 16.3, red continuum 24.2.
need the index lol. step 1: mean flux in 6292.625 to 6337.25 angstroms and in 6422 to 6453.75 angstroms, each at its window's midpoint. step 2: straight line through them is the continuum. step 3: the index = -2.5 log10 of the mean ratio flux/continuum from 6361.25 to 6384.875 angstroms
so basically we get 0.14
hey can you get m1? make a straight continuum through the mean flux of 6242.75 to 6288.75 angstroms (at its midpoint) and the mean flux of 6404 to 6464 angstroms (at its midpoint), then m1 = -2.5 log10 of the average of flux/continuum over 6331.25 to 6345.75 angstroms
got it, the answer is -0.10 mag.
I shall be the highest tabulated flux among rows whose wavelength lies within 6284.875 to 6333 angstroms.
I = 22.33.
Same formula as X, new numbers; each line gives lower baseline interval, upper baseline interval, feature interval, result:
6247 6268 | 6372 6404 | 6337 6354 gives -3.0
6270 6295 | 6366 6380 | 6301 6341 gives -4.7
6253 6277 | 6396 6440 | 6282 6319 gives -3.1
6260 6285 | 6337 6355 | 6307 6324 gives -1.0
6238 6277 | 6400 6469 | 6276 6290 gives -0.6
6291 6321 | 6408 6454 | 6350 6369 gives 0.7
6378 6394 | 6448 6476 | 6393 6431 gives -3.6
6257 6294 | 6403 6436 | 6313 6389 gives -1.6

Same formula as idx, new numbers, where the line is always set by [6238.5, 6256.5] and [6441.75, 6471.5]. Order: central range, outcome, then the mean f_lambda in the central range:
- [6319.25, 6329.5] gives -0.15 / 21.5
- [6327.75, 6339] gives -0.12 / 21.4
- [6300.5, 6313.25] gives -0.10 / 19.8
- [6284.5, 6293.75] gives -0.08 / 18.4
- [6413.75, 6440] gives -0.02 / 23.8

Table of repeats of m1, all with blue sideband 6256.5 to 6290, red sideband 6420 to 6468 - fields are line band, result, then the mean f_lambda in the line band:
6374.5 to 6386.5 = 0.118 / 19.2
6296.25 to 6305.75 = -0.095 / 19.6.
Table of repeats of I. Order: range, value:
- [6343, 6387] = 22.83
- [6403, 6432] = 24.43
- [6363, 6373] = 20.3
